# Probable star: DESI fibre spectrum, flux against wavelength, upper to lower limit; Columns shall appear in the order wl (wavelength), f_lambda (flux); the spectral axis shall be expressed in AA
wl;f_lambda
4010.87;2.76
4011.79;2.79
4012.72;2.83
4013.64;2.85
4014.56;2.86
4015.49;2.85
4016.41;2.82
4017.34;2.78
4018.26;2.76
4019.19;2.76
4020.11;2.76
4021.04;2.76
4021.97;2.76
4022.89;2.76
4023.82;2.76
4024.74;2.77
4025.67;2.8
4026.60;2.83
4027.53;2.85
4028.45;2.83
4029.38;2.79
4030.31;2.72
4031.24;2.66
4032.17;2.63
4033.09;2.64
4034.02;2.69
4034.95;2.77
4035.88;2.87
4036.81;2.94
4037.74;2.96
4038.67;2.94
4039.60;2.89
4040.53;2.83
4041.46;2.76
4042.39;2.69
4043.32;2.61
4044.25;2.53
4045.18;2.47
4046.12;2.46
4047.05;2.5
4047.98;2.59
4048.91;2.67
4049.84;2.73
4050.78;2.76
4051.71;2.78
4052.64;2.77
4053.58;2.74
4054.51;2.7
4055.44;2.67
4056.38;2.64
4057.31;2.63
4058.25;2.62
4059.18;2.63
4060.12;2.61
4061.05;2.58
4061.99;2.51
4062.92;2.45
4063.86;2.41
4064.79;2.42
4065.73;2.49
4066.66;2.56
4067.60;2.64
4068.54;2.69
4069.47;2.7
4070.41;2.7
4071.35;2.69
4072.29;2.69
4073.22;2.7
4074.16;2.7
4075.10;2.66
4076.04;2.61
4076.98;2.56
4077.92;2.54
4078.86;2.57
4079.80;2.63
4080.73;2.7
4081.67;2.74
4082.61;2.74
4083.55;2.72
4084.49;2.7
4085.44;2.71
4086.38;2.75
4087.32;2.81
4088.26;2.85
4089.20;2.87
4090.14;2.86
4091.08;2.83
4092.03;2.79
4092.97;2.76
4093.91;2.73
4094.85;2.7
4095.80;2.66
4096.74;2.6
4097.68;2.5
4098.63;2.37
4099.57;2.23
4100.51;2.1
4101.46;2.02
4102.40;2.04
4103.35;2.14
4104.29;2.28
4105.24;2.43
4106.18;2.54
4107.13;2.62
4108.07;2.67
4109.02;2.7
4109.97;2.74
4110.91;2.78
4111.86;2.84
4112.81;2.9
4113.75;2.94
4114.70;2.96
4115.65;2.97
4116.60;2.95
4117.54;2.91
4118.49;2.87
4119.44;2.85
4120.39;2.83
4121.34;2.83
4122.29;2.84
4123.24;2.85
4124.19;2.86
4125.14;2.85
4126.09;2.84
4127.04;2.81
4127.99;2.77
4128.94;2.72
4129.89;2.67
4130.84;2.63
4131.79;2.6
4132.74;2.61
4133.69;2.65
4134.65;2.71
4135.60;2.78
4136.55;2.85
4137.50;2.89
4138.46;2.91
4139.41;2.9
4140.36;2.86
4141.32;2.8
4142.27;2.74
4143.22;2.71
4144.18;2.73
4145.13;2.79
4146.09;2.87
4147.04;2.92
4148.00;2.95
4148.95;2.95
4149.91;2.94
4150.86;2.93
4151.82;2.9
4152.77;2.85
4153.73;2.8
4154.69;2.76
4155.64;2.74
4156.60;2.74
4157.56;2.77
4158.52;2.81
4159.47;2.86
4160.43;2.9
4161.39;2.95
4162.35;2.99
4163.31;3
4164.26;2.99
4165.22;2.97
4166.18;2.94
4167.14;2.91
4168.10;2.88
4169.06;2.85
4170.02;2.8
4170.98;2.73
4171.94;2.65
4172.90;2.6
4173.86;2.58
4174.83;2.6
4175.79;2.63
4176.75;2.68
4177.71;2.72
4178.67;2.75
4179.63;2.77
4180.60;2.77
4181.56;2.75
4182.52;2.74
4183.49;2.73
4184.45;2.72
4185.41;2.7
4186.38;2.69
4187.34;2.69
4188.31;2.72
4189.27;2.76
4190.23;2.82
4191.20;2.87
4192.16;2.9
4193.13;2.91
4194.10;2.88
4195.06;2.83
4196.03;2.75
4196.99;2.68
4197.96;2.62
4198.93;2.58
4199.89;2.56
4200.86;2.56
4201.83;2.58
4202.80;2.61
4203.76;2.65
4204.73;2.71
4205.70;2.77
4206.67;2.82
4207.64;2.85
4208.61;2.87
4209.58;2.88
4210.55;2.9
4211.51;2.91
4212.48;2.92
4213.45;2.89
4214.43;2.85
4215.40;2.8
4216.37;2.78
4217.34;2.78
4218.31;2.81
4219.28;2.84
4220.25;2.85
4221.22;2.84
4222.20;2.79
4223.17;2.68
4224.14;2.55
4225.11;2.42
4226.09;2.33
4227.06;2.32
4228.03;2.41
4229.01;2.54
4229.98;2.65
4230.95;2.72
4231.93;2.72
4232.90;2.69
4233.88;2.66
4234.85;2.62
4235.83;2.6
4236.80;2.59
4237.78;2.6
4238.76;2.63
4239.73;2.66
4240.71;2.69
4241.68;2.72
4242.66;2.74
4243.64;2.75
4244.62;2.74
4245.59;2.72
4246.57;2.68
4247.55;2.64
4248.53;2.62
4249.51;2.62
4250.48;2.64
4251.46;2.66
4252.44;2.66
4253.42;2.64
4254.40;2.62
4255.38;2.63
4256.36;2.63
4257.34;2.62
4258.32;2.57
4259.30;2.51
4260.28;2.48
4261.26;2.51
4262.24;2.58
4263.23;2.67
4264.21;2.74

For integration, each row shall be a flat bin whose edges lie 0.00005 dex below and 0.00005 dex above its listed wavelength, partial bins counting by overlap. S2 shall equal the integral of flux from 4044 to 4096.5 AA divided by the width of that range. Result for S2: 2.66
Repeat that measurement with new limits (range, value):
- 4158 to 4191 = 2.78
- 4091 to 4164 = 2.74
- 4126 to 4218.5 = 2.79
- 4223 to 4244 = 2.6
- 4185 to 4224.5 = 2.77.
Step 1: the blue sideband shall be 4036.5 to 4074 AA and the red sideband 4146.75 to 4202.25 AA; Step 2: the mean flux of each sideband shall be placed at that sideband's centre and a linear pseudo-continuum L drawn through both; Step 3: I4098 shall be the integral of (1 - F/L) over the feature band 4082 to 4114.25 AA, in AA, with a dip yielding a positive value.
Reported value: 1.0 AA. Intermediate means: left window 2.66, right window 2.79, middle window 2.62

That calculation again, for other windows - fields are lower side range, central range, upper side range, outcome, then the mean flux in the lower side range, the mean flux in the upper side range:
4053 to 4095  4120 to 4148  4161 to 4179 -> -0.4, 2.67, 2.8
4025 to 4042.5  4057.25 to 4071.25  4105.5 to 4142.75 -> 1.1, 2.8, 2.79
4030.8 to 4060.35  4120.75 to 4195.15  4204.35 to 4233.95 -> -2.2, 2.7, 2.73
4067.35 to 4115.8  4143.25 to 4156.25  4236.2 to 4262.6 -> -1.0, 2.64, 2.64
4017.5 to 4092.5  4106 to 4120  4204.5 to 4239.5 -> -0.6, 2.7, 2.71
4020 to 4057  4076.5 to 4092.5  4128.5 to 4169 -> 0.3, 2.73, 2.83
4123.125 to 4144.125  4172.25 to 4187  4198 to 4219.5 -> 0.4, 2.77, 2.77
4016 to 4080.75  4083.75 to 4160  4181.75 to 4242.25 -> -1.0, 2.69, 2.71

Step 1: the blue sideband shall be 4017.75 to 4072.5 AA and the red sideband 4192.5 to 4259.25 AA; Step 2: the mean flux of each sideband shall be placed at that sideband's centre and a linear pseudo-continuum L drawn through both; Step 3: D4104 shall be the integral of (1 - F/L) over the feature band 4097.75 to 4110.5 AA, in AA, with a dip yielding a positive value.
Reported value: 1.5 AA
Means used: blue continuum 2.69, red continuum 2.69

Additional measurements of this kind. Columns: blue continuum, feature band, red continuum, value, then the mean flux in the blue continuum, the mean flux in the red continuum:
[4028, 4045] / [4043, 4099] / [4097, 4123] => 0.9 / 2.76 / 2.63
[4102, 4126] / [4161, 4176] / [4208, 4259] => -0.6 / 2.73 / 2.69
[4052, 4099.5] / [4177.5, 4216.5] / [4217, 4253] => -1.6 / 2.65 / 2.65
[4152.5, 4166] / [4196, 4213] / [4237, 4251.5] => 0.2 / 2.87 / 2.67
